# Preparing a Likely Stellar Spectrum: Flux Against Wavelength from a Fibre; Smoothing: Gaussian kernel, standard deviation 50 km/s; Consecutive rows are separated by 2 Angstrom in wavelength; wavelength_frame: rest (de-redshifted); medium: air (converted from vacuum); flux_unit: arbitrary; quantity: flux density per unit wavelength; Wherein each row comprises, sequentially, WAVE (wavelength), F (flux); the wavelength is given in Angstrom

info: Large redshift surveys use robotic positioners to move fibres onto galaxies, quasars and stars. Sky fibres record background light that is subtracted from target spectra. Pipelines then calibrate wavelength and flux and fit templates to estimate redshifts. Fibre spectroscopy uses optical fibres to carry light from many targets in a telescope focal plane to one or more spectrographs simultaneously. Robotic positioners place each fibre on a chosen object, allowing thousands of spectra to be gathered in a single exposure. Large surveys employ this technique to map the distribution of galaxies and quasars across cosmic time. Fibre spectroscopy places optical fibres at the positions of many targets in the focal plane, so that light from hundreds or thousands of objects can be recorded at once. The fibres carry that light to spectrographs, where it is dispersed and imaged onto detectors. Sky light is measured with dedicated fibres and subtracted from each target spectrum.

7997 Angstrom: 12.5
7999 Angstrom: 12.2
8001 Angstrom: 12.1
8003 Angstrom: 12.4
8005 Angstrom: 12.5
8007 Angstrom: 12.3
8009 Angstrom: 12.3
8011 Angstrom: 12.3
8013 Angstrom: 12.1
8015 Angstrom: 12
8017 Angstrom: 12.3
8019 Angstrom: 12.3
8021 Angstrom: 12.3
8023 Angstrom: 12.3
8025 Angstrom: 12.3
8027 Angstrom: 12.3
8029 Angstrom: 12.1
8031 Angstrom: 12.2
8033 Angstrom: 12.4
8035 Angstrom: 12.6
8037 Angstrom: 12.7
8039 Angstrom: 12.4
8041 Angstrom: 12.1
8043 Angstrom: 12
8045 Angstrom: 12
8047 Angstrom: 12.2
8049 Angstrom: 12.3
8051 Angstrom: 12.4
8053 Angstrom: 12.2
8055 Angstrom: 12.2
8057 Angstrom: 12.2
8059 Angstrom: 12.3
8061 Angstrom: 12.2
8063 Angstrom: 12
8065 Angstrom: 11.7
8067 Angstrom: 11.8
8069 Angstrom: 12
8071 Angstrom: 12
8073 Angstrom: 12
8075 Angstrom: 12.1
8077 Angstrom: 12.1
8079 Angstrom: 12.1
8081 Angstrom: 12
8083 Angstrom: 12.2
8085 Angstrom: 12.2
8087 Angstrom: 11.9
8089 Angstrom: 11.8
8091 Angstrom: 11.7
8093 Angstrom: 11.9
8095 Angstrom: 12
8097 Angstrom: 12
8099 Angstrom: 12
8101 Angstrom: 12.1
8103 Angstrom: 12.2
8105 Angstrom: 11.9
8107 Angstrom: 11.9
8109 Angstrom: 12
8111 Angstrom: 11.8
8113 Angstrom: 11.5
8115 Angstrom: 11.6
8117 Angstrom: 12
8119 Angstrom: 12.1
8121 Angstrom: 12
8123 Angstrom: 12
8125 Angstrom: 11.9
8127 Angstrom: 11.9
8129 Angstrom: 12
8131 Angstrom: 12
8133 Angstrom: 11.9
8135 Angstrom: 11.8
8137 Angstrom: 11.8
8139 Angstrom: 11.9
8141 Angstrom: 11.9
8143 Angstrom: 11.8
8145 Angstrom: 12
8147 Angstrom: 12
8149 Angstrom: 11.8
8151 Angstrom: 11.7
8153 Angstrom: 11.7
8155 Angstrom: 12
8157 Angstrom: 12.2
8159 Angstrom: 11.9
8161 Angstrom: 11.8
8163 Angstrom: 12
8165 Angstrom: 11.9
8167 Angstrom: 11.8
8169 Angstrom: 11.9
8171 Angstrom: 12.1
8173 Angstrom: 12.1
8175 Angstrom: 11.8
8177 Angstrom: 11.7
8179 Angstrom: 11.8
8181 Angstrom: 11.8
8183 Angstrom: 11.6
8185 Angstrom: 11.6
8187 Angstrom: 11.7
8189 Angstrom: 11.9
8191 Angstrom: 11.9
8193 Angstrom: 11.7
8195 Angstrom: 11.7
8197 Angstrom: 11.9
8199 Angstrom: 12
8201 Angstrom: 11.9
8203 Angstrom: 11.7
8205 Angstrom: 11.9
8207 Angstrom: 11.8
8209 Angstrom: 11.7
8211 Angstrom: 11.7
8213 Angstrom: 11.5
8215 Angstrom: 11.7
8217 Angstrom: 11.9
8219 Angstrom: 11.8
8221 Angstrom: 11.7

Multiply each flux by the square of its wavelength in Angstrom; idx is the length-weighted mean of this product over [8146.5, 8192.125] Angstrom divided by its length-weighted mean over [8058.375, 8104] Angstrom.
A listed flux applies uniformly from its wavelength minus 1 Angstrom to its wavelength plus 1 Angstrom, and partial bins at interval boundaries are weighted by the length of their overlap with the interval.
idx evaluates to 1.0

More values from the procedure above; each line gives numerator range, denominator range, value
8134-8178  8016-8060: 1.00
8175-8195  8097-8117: 1.01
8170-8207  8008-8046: 1.00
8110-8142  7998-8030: 1.00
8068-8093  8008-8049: 0.99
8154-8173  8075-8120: 1.02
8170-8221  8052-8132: 1.01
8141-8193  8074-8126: 1.01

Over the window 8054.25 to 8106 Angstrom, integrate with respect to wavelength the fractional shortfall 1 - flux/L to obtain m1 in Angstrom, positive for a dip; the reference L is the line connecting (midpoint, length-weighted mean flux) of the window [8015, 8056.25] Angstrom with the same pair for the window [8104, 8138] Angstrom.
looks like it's 0.2 Angstrom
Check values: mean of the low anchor 12.3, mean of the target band 12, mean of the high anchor 11.9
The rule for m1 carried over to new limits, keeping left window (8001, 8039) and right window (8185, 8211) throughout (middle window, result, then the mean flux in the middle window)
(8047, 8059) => 0.0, 12.3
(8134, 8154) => 0.2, 11.8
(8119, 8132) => 0.0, 12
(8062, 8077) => 0.3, 12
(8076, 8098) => 0.2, 12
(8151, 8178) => 0.0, 11.9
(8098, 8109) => 0.1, 12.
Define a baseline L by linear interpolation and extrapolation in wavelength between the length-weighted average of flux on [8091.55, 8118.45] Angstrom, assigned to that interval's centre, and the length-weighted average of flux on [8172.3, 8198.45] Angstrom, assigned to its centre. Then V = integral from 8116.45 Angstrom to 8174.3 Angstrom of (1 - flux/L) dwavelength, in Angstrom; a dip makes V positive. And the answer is -0.4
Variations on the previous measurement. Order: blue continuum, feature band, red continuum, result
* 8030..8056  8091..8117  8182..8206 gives 0.4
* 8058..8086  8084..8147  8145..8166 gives 0.3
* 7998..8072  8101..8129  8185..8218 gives 0.2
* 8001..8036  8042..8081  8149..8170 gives 0.2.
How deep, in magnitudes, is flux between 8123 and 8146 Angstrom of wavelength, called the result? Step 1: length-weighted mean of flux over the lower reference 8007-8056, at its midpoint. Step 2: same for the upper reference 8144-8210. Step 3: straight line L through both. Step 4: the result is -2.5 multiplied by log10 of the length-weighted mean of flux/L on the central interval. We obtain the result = 0.01 mag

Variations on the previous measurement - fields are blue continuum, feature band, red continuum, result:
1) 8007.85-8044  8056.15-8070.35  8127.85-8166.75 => 0.012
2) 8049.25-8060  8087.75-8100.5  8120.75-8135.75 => 0.016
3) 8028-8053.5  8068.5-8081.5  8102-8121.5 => 0.004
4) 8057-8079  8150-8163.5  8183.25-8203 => -0.003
